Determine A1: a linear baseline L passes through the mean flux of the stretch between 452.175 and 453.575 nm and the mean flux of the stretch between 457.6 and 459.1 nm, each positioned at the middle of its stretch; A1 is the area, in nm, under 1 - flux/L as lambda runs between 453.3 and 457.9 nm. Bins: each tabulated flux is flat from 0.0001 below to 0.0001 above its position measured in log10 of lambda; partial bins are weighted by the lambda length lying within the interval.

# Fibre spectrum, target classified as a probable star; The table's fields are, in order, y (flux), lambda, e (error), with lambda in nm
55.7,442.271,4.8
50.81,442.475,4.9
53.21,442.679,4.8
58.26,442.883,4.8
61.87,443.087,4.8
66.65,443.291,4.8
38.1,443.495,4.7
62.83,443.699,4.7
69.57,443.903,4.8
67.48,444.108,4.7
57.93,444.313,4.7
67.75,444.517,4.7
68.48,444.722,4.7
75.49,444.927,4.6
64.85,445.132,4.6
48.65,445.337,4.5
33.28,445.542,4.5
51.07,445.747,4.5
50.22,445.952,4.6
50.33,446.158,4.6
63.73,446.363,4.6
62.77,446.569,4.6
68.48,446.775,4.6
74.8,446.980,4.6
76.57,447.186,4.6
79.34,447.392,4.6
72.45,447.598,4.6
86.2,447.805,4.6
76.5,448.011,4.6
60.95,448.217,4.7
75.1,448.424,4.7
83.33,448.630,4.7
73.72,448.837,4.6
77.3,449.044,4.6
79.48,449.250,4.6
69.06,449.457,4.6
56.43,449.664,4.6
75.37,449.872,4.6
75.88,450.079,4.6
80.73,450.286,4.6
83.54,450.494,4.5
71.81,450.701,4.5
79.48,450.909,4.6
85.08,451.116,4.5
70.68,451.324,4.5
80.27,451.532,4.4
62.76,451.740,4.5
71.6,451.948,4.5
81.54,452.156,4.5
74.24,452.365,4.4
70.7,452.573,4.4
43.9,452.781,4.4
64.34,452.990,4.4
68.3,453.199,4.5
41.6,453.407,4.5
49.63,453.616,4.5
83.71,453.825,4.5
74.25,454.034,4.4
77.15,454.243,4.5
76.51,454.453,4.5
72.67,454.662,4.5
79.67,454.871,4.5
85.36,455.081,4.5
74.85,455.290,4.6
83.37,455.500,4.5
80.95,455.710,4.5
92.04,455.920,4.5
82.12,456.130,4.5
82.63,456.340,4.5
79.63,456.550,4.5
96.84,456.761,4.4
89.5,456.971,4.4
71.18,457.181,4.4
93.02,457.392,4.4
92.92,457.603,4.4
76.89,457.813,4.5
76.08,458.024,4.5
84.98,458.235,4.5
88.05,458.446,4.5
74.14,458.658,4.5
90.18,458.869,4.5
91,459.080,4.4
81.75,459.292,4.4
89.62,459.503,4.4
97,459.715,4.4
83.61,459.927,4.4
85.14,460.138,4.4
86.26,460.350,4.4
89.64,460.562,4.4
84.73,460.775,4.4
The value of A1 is -0.41 nm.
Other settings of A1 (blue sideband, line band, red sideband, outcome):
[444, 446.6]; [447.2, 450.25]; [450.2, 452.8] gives -0.334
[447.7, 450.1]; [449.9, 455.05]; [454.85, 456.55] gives 0.427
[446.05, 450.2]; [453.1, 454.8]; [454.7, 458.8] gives 0.244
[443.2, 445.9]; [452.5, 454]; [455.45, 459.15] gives 0.311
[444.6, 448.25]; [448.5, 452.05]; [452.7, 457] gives -0.287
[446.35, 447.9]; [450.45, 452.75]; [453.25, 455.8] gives -0.034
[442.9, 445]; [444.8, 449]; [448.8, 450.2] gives 0.110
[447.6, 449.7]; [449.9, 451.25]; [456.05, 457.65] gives -0.035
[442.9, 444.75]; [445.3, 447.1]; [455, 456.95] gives 0.273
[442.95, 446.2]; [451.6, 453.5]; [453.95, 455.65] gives 0.230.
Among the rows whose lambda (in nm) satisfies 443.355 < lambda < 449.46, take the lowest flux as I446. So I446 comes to 33.28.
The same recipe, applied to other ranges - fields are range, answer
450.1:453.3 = 43.9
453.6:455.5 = 49.63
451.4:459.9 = 41.6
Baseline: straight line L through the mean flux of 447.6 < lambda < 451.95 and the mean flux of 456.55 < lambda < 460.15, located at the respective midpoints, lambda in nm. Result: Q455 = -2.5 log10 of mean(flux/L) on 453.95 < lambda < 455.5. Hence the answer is 0.05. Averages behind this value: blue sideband 75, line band 77.7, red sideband 85.8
